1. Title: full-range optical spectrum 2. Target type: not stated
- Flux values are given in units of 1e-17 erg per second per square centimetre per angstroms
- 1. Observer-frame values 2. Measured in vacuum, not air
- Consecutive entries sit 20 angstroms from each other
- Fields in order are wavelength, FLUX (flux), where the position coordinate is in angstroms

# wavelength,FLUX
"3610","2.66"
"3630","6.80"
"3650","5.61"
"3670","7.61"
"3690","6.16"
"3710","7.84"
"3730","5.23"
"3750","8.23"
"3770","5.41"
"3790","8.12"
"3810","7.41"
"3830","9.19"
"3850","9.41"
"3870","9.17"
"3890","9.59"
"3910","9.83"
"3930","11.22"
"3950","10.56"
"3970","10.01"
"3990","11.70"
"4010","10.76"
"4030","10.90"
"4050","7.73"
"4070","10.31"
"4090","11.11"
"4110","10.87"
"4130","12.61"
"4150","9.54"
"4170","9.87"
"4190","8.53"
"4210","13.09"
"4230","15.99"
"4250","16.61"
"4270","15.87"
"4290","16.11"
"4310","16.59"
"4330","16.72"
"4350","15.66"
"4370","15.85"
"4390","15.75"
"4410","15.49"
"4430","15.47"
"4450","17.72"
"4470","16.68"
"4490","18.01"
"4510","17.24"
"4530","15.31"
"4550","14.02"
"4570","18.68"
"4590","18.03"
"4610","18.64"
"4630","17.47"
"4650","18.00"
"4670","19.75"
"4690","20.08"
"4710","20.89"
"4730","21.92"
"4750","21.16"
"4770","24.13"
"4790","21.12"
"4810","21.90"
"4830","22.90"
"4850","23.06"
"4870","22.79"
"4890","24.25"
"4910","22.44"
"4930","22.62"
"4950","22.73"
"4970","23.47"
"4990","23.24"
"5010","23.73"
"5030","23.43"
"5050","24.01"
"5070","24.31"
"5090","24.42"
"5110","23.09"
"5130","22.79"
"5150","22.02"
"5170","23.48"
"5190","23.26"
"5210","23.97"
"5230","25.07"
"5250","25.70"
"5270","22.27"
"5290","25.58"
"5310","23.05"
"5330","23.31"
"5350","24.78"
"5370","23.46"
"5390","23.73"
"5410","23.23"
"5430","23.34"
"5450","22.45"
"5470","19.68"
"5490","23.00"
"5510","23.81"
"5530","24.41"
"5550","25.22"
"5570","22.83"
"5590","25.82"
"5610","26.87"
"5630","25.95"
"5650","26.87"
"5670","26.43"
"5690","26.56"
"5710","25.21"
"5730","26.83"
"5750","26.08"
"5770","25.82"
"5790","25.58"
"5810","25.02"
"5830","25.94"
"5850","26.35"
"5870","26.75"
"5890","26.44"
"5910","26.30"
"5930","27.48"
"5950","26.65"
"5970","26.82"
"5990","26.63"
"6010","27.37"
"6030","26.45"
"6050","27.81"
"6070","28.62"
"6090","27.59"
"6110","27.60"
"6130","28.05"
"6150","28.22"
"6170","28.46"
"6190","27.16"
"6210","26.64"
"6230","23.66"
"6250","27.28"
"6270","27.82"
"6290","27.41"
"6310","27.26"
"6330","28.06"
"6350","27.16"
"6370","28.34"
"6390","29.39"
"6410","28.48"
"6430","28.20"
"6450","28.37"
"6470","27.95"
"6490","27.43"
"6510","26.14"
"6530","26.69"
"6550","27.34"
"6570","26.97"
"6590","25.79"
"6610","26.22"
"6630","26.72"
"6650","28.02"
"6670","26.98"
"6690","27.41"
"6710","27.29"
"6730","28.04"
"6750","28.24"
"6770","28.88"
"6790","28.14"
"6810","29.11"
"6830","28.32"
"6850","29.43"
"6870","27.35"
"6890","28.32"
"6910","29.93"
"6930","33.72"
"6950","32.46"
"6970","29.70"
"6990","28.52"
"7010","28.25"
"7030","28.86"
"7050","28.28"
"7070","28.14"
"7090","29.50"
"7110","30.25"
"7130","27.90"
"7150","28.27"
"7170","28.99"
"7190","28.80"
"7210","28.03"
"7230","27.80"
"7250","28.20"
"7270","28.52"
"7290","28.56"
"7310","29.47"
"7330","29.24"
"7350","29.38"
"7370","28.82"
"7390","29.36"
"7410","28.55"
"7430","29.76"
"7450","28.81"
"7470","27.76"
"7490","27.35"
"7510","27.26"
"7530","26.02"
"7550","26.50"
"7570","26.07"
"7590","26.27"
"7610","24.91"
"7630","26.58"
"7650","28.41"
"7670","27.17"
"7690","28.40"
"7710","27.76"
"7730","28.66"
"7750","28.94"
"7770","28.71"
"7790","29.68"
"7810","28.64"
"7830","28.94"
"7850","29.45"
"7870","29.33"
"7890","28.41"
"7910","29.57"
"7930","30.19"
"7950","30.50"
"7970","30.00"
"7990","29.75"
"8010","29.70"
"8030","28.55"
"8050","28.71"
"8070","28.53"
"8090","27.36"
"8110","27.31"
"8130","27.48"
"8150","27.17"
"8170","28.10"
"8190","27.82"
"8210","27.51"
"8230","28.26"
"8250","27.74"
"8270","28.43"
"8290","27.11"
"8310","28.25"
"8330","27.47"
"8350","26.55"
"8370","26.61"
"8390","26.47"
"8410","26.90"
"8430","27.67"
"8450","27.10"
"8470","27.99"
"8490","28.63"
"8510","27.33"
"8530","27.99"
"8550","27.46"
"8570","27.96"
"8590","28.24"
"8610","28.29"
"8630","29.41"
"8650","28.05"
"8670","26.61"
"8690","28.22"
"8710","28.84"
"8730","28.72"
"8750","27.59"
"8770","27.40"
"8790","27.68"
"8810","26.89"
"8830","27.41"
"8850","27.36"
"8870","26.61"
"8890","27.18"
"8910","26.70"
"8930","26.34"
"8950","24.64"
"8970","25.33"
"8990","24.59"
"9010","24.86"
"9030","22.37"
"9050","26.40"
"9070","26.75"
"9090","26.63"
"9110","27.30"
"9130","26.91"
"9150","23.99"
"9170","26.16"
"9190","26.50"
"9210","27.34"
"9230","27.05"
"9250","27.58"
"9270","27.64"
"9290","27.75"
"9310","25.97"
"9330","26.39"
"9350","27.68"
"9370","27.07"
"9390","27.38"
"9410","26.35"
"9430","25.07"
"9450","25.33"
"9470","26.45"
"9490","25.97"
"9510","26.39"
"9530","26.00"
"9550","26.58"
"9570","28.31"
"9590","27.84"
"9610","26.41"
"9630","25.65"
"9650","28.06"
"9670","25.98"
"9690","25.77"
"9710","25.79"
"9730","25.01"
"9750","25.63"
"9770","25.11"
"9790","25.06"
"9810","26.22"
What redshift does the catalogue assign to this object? 0.056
